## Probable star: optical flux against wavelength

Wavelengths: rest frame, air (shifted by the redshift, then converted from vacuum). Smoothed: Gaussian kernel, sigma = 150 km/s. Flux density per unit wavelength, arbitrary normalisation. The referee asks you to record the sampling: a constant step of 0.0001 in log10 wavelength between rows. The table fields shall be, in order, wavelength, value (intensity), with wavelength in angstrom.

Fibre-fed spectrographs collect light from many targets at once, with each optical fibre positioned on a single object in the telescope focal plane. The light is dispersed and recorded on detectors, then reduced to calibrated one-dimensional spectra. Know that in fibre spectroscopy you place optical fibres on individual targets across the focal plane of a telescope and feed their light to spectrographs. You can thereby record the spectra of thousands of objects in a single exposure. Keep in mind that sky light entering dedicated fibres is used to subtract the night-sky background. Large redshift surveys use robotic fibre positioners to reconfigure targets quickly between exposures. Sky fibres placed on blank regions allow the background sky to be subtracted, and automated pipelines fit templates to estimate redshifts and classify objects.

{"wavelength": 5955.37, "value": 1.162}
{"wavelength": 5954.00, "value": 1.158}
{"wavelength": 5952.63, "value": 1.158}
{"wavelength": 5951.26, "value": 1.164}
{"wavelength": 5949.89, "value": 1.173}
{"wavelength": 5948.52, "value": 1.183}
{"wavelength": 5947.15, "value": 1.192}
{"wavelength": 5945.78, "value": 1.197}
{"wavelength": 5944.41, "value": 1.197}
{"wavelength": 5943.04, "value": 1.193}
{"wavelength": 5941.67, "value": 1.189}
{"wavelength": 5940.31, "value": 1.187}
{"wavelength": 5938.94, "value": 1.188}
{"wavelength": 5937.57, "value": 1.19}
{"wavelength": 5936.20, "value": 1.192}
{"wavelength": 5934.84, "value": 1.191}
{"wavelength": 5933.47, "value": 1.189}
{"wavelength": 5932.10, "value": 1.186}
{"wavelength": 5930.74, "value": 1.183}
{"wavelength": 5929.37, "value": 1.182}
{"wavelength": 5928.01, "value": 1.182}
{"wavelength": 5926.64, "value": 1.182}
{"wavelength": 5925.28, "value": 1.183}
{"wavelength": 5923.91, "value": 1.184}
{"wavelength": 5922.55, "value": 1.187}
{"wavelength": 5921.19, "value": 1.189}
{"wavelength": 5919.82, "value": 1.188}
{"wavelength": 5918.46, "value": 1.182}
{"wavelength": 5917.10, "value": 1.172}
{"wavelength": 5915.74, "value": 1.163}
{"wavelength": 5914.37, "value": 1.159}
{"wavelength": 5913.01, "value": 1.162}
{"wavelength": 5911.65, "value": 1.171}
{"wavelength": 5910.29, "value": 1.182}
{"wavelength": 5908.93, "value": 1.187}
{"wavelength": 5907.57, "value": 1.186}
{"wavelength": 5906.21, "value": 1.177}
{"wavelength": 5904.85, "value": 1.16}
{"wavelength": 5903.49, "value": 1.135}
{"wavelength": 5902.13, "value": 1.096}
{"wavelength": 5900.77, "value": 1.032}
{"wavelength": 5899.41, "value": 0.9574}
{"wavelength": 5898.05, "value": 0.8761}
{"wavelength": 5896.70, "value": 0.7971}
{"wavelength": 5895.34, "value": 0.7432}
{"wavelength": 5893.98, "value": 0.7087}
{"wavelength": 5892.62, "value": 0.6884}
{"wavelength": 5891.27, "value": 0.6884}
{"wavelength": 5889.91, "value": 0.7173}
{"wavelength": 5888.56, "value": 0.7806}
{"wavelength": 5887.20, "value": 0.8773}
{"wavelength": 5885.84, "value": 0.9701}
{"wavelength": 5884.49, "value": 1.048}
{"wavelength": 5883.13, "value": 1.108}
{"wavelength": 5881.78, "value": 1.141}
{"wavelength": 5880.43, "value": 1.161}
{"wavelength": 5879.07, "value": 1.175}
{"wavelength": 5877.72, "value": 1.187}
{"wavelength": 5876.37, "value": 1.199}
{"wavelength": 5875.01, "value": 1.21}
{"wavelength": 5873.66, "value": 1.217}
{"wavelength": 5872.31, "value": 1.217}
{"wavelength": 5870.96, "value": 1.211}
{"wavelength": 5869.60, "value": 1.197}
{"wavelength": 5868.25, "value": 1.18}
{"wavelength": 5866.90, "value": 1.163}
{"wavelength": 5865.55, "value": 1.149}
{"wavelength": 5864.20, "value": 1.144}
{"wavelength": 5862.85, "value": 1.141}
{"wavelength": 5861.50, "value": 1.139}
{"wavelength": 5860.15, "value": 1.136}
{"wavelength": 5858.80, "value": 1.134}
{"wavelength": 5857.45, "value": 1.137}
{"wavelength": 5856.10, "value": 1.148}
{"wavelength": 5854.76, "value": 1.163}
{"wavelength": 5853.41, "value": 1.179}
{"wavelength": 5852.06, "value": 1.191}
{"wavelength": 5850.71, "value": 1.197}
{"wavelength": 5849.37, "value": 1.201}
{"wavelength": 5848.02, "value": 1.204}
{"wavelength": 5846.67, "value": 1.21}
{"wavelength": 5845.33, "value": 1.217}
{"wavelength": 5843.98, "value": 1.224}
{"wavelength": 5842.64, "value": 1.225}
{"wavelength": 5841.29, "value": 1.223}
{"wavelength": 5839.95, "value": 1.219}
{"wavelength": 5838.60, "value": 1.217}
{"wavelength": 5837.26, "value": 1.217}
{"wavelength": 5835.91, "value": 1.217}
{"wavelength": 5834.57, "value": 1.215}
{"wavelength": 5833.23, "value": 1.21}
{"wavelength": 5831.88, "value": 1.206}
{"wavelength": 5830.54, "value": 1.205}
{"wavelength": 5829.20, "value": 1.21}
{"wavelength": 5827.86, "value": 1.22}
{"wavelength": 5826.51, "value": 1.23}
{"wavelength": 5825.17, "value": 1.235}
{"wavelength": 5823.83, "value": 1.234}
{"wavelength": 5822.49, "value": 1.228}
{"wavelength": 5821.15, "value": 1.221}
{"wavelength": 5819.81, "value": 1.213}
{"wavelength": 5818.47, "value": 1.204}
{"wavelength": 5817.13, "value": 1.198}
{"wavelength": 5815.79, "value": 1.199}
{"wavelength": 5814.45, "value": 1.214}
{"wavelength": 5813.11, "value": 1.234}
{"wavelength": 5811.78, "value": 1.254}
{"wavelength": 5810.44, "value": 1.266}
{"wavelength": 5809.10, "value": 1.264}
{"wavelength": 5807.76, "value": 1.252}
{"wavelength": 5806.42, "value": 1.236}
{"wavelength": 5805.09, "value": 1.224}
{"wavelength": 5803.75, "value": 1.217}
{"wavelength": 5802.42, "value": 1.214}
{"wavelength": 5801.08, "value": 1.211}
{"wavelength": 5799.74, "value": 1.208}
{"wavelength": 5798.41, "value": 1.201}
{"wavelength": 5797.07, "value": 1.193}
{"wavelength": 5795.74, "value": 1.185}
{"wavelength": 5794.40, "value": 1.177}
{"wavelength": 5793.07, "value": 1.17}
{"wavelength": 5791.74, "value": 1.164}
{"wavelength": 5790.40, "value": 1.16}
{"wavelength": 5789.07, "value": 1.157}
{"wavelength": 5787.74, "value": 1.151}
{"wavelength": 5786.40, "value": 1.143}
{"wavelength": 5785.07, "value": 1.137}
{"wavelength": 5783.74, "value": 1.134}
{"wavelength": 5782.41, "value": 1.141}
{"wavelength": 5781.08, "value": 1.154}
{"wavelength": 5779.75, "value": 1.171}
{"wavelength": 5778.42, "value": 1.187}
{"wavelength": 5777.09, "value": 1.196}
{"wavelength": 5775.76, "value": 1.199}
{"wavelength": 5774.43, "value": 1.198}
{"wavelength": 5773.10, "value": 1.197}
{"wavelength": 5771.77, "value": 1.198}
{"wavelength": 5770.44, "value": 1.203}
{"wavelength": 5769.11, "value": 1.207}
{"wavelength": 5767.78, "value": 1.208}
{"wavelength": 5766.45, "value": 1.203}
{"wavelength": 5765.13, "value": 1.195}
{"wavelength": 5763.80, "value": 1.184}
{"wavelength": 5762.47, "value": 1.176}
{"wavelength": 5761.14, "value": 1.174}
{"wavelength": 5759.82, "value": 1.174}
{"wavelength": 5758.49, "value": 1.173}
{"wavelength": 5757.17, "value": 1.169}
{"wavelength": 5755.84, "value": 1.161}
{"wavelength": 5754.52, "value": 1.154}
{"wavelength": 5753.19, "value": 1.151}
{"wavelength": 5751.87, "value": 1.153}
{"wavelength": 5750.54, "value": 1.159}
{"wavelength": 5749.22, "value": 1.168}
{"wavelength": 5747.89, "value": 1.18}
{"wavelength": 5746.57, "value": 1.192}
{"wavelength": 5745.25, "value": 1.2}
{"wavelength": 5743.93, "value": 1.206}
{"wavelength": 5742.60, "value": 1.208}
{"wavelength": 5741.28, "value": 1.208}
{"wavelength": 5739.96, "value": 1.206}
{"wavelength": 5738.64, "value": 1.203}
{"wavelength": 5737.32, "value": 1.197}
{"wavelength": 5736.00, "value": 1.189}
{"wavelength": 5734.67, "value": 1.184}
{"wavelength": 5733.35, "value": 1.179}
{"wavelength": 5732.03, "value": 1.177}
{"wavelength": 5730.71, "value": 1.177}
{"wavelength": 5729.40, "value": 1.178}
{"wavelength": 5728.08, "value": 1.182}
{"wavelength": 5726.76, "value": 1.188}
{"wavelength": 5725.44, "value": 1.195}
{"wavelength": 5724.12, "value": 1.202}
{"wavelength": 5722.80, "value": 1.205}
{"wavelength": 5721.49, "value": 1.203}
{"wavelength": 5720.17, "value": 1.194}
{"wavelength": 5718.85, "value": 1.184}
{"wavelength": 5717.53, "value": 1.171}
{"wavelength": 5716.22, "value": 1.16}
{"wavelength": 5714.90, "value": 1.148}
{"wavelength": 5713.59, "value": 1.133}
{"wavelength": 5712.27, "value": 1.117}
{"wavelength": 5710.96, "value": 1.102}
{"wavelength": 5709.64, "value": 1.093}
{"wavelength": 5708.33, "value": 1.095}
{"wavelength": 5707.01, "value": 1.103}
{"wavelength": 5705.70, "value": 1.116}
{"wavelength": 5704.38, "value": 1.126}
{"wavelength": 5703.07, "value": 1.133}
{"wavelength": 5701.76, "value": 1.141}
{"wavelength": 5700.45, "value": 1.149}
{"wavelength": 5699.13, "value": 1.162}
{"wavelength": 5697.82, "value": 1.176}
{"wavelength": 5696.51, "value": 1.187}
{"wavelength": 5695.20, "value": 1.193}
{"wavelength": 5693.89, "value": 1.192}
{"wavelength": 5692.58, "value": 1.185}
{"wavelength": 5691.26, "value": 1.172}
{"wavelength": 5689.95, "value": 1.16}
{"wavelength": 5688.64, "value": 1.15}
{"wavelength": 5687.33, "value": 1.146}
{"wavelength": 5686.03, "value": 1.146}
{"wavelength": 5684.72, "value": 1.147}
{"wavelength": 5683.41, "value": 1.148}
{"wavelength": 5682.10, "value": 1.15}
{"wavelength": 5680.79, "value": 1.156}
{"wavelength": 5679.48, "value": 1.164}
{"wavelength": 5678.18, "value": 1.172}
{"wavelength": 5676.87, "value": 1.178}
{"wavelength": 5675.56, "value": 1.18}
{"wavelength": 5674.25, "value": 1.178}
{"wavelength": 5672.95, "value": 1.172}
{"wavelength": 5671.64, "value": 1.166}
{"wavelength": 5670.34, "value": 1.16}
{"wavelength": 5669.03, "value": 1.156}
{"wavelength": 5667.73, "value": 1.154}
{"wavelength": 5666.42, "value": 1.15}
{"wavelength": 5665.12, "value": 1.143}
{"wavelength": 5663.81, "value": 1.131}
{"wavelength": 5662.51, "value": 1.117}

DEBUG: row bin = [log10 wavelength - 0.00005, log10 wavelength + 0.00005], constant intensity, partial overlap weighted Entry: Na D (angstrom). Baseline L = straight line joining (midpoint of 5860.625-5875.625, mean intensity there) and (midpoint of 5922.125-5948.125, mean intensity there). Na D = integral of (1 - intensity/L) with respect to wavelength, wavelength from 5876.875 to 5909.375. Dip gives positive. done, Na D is 5.5 angstrom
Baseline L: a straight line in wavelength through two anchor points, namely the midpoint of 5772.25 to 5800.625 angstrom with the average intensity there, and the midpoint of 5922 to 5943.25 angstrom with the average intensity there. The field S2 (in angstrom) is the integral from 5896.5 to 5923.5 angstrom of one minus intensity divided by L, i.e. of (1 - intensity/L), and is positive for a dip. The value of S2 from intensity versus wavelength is 1.37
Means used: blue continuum 1.17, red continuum 1.19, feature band 1.12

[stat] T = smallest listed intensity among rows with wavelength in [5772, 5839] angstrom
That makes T 1.134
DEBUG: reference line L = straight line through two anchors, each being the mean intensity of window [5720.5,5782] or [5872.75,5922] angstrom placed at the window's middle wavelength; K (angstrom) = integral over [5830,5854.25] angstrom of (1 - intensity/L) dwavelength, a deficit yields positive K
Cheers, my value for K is -2.4 angstrom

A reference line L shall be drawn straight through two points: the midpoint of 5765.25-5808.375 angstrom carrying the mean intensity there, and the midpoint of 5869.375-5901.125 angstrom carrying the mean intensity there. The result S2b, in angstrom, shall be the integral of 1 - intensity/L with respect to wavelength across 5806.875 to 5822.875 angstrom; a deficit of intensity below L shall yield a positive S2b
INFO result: -1.4 angstrom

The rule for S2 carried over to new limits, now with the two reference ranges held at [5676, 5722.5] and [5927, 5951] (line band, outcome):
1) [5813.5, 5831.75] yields -0.7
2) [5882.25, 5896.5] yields 4.2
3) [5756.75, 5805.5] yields -0.7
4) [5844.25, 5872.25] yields 0.0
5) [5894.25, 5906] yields 2.1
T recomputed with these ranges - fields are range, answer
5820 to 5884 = 1.108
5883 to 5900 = 0.6884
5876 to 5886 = 0.9701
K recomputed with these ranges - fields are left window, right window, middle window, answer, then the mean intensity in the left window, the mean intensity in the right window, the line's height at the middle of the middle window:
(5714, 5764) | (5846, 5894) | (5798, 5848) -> -4.2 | 1.18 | 1.1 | 1.13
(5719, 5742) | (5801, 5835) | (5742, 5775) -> 0.5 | 1.19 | 1.22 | 1.2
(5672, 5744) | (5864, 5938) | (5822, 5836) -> -1.2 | 1.17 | 1.1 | 1.12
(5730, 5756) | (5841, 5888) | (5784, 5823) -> -1.0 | 1.18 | 1.16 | 1.17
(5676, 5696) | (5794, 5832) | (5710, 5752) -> 0.2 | 1.16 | 1.22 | 1.18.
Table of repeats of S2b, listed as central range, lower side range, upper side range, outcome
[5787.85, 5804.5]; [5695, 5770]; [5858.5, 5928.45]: -0.7 angstrom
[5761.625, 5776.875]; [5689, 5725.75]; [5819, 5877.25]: -0.3 angstrom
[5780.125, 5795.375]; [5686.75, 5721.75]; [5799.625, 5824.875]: 0.7 angstrom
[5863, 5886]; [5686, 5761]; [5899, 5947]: 0.2 angstrom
